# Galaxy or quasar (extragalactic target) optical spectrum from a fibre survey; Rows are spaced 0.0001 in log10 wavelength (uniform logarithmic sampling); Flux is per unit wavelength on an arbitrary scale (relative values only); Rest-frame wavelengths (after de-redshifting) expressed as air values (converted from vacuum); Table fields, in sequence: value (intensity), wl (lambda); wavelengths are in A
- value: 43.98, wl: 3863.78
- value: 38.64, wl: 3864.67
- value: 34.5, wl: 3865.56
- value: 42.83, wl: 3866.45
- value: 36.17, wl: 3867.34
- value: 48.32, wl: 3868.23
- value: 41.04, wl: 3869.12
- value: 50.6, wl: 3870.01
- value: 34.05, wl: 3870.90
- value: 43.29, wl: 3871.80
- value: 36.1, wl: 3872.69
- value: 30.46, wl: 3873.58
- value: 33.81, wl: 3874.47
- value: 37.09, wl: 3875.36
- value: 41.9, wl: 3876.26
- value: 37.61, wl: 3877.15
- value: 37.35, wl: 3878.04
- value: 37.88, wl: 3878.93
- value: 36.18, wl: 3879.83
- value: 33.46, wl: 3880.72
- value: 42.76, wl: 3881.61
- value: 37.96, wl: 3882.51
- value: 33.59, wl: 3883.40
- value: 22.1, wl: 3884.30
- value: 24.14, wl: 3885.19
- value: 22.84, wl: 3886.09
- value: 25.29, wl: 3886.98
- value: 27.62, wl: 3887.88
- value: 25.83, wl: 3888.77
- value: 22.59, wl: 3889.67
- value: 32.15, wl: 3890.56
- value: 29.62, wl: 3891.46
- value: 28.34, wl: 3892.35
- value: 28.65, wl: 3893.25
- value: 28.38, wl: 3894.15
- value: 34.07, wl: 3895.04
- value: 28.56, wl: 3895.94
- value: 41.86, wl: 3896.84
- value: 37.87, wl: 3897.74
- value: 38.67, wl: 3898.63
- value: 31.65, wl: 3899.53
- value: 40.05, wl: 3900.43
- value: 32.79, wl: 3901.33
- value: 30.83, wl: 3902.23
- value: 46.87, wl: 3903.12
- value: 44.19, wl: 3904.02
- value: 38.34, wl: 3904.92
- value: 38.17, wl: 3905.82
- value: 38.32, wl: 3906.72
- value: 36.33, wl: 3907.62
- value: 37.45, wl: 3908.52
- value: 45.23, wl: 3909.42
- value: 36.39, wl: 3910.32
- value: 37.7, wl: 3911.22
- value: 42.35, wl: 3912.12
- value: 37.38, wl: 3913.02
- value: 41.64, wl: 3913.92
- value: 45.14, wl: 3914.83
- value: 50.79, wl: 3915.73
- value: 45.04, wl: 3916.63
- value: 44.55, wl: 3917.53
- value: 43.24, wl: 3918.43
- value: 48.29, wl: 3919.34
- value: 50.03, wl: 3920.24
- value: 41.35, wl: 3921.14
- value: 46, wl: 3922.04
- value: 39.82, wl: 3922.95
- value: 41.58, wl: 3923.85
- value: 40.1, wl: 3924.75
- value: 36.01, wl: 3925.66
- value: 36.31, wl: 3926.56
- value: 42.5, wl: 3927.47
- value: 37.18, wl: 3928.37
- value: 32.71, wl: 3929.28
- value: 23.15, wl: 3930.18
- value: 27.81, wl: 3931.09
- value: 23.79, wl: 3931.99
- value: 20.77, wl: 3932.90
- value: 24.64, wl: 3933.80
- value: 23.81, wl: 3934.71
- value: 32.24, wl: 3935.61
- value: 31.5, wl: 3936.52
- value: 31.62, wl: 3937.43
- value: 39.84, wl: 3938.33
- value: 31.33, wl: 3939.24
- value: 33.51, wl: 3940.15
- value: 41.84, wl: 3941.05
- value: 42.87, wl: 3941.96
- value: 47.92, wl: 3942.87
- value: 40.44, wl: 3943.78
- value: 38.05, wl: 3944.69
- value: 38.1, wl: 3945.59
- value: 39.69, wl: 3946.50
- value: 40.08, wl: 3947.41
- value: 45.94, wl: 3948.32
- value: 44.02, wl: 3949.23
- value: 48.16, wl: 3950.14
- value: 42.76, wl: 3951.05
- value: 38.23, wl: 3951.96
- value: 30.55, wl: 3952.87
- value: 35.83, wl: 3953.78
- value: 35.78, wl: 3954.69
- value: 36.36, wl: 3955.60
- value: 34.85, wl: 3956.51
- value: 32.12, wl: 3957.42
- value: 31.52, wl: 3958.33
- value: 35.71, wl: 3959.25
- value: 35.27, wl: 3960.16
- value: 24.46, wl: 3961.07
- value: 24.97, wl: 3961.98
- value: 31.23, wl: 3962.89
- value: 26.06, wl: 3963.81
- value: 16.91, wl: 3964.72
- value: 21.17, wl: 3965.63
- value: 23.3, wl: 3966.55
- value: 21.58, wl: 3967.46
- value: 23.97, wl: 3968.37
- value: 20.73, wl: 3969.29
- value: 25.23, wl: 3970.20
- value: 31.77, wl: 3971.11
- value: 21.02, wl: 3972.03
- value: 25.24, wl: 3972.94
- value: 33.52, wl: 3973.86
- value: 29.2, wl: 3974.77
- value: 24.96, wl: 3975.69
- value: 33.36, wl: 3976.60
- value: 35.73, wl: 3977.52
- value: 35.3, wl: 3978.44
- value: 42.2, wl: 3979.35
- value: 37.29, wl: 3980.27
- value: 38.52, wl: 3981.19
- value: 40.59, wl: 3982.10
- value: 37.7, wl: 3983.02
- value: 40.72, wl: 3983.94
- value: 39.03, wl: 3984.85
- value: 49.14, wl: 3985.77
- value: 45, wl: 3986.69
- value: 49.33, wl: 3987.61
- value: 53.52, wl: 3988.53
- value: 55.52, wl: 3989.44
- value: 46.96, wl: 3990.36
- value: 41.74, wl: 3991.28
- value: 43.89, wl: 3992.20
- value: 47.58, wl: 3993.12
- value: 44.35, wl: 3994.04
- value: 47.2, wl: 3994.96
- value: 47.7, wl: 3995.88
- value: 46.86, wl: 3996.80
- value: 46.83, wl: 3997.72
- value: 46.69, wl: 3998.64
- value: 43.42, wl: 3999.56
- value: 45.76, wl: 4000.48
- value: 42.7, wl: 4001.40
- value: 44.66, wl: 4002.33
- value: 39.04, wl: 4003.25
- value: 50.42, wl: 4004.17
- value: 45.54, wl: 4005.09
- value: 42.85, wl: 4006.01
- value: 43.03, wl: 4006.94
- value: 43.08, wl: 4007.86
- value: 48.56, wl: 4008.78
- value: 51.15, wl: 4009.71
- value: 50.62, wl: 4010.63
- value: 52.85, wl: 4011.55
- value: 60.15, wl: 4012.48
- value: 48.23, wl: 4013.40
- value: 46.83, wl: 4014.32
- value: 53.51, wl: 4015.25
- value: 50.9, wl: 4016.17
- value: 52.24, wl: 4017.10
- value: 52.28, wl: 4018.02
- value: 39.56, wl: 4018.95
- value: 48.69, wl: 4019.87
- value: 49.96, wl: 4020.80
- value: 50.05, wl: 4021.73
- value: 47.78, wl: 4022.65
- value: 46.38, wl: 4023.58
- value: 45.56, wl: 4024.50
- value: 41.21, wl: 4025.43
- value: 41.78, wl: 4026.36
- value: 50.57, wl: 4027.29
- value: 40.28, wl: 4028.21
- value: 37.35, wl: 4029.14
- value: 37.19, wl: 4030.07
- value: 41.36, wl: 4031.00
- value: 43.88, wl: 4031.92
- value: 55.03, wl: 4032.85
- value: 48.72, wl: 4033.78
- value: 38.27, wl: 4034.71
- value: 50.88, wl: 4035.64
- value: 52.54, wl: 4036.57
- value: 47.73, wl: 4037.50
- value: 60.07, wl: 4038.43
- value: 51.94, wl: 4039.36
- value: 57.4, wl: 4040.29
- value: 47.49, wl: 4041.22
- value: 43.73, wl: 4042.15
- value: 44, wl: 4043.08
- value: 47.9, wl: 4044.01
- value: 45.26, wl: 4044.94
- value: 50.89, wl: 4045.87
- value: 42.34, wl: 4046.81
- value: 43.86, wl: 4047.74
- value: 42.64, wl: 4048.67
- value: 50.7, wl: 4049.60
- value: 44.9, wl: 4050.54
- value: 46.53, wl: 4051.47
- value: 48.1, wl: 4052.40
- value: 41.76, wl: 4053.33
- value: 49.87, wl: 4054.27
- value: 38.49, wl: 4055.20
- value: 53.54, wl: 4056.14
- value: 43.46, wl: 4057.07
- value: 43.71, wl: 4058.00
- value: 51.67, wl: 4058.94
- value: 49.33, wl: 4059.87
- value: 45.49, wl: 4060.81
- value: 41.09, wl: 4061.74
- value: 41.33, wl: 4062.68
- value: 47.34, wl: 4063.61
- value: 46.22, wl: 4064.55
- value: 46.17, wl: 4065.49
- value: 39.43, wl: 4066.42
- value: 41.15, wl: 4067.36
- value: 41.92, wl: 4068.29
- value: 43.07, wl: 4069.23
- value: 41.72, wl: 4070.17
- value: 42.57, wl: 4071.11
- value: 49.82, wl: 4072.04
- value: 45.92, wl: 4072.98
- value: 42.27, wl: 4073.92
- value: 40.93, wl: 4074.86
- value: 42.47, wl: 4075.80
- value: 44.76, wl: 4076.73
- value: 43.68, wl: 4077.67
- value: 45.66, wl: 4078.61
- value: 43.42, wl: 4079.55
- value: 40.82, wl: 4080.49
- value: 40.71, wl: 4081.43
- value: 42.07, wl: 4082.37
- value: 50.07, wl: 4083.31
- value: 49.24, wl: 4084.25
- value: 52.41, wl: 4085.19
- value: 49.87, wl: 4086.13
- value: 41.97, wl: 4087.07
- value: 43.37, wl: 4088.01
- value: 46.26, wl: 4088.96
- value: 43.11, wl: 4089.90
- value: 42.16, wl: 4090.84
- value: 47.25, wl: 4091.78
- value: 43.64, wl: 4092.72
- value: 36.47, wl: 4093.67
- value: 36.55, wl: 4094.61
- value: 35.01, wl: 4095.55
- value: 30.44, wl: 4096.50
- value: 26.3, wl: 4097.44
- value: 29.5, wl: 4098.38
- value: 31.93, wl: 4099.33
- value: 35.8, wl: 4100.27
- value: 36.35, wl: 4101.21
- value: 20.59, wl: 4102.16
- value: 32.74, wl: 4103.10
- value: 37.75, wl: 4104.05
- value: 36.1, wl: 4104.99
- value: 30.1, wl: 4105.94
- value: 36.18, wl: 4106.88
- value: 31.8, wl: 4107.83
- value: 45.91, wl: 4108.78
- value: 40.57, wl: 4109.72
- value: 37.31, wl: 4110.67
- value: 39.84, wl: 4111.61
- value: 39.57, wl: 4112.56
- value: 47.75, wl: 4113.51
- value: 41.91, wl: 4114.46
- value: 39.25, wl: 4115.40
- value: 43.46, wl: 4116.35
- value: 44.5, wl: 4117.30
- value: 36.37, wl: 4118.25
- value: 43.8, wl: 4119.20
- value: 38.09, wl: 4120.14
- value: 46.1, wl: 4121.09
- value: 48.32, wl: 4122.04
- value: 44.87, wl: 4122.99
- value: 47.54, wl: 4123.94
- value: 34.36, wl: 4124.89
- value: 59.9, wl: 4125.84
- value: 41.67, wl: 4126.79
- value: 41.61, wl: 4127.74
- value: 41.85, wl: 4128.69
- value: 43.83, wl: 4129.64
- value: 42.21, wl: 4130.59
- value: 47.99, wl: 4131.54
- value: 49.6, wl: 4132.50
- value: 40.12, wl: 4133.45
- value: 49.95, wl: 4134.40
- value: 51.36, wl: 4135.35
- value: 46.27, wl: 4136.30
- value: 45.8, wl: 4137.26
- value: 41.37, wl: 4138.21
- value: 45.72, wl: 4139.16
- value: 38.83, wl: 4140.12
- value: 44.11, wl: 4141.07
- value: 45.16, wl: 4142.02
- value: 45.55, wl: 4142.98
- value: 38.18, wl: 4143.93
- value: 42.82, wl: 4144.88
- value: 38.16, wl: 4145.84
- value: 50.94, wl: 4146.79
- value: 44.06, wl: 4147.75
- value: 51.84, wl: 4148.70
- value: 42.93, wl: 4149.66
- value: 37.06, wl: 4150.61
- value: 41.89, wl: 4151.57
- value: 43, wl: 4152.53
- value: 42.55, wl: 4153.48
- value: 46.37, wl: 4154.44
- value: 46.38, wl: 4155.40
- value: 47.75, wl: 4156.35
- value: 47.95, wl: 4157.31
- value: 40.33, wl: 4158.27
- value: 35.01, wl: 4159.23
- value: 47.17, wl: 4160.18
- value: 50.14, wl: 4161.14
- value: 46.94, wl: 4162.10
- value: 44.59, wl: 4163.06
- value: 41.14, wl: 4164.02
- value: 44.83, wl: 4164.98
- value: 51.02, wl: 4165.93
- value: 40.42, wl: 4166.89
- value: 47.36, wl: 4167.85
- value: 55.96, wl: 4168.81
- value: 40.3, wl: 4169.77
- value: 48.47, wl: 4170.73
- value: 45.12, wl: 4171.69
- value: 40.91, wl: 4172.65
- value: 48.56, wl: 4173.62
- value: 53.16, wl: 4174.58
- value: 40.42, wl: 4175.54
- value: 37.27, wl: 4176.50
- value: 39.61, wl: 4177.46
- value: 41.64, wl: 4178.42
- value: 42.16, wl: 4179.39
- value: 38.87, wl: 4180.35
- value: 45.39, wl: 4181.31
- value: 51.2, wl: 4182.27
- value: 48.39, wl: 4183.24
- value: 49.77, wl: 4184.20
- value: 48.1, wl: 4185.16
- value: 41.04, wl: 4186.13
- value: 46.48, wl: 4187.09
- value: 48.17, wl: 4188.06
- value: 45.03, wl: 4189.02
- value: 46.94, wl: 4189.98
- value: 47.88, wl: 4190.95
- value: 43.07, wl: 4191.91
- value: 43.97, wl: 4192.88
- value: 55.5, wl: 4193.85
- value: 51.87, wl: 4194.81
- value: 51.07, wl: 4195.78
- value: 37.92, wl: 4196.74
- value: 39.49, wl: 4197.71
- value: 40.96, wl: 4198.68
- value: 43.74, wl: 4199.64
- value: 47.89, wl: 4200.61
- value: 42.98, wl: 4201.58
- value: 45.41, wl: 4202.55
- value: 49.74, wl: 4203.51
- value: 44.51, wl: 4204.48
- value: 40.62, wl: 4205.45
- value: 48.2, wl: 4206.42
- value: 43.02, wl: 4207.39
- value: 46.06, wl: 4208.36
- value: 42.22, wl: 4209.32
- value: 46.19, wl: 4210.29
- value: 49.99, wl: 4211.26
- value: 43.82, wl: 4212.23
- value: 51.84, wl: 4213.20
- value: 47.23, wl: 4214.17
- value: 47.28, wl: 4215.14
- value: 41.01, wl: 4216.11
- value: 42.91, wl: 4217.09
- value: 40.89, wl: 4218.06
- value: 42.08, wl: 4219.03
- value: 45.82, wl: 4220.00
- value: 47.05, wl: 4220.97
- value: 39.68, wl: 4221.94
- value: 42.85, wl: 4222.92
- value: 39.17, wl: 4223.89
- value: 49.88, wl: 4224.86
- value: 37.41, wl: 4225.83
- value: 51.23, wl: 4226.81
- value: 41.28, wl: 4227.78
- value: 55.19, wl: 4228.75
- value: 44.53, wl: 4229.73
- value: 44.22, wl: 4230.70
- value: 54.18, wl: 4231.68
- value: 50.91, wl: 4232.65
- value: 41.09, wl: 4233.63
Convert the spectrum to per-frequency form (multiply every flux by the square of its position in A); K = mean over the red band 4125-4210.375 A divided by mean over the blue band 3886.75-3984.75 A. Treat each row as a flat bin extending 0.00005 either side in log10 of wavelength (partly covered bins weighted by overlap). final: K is 1.4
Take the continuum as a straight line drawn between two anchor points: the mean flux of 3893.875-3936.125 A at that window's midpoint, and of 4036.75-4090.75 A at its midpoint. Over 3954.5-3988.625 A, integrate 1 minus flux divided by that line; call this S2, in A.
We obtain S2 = 6.86 A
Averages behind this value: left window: 37.5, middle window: 32.5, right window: 45.7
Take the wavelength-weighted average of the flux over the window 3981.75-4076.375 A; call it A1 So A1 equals 46.2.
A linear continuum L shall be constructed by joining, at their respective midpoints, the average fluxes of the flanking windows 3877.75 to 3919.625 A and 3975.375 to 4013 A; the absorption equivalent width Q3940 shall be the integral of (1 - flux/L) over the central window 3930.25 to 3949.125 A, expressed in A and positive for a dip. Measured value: 2.4 A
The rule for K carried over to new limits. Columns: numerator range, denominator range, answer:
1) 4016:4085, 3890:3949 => 1.31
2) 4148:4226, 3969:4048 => 1.11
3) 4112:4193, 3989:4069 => 1.02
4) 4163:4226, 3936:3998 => 1.37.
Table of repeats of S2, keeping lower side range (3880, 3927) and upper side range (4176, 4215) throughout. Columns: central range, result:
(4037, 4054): -2.8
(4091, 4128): 3.4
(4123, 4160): -0.4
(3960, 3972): 4.3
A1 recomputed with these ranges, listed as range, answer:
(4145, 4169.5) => 45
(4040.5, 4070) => 45.3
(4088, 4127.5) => 39.3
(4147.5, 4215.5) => 45.3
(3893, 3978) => 35.2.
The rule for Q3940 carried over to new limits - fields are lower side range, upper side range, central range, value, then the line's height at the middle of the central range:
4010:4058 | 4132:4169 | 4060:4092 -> 1.5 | 46.5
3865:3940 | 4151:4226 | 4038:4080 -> -4.9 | 40.9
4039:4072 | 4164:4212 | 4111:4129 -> 0.9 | 45.6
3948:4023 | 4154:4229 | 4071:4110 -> 2.4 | 42.7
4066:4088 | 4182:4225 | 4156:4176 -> -0.2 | 45.1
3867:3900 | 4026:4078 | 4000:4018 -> -2.3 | 42.6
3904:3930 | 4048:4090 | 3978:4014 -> -2.1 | 43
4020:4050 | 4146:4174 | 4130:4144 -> 0.1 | 45.4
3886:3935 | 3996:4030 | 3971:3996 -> 2.2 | 43.7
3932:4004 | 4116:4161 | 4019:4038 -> -3.1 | 39.3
